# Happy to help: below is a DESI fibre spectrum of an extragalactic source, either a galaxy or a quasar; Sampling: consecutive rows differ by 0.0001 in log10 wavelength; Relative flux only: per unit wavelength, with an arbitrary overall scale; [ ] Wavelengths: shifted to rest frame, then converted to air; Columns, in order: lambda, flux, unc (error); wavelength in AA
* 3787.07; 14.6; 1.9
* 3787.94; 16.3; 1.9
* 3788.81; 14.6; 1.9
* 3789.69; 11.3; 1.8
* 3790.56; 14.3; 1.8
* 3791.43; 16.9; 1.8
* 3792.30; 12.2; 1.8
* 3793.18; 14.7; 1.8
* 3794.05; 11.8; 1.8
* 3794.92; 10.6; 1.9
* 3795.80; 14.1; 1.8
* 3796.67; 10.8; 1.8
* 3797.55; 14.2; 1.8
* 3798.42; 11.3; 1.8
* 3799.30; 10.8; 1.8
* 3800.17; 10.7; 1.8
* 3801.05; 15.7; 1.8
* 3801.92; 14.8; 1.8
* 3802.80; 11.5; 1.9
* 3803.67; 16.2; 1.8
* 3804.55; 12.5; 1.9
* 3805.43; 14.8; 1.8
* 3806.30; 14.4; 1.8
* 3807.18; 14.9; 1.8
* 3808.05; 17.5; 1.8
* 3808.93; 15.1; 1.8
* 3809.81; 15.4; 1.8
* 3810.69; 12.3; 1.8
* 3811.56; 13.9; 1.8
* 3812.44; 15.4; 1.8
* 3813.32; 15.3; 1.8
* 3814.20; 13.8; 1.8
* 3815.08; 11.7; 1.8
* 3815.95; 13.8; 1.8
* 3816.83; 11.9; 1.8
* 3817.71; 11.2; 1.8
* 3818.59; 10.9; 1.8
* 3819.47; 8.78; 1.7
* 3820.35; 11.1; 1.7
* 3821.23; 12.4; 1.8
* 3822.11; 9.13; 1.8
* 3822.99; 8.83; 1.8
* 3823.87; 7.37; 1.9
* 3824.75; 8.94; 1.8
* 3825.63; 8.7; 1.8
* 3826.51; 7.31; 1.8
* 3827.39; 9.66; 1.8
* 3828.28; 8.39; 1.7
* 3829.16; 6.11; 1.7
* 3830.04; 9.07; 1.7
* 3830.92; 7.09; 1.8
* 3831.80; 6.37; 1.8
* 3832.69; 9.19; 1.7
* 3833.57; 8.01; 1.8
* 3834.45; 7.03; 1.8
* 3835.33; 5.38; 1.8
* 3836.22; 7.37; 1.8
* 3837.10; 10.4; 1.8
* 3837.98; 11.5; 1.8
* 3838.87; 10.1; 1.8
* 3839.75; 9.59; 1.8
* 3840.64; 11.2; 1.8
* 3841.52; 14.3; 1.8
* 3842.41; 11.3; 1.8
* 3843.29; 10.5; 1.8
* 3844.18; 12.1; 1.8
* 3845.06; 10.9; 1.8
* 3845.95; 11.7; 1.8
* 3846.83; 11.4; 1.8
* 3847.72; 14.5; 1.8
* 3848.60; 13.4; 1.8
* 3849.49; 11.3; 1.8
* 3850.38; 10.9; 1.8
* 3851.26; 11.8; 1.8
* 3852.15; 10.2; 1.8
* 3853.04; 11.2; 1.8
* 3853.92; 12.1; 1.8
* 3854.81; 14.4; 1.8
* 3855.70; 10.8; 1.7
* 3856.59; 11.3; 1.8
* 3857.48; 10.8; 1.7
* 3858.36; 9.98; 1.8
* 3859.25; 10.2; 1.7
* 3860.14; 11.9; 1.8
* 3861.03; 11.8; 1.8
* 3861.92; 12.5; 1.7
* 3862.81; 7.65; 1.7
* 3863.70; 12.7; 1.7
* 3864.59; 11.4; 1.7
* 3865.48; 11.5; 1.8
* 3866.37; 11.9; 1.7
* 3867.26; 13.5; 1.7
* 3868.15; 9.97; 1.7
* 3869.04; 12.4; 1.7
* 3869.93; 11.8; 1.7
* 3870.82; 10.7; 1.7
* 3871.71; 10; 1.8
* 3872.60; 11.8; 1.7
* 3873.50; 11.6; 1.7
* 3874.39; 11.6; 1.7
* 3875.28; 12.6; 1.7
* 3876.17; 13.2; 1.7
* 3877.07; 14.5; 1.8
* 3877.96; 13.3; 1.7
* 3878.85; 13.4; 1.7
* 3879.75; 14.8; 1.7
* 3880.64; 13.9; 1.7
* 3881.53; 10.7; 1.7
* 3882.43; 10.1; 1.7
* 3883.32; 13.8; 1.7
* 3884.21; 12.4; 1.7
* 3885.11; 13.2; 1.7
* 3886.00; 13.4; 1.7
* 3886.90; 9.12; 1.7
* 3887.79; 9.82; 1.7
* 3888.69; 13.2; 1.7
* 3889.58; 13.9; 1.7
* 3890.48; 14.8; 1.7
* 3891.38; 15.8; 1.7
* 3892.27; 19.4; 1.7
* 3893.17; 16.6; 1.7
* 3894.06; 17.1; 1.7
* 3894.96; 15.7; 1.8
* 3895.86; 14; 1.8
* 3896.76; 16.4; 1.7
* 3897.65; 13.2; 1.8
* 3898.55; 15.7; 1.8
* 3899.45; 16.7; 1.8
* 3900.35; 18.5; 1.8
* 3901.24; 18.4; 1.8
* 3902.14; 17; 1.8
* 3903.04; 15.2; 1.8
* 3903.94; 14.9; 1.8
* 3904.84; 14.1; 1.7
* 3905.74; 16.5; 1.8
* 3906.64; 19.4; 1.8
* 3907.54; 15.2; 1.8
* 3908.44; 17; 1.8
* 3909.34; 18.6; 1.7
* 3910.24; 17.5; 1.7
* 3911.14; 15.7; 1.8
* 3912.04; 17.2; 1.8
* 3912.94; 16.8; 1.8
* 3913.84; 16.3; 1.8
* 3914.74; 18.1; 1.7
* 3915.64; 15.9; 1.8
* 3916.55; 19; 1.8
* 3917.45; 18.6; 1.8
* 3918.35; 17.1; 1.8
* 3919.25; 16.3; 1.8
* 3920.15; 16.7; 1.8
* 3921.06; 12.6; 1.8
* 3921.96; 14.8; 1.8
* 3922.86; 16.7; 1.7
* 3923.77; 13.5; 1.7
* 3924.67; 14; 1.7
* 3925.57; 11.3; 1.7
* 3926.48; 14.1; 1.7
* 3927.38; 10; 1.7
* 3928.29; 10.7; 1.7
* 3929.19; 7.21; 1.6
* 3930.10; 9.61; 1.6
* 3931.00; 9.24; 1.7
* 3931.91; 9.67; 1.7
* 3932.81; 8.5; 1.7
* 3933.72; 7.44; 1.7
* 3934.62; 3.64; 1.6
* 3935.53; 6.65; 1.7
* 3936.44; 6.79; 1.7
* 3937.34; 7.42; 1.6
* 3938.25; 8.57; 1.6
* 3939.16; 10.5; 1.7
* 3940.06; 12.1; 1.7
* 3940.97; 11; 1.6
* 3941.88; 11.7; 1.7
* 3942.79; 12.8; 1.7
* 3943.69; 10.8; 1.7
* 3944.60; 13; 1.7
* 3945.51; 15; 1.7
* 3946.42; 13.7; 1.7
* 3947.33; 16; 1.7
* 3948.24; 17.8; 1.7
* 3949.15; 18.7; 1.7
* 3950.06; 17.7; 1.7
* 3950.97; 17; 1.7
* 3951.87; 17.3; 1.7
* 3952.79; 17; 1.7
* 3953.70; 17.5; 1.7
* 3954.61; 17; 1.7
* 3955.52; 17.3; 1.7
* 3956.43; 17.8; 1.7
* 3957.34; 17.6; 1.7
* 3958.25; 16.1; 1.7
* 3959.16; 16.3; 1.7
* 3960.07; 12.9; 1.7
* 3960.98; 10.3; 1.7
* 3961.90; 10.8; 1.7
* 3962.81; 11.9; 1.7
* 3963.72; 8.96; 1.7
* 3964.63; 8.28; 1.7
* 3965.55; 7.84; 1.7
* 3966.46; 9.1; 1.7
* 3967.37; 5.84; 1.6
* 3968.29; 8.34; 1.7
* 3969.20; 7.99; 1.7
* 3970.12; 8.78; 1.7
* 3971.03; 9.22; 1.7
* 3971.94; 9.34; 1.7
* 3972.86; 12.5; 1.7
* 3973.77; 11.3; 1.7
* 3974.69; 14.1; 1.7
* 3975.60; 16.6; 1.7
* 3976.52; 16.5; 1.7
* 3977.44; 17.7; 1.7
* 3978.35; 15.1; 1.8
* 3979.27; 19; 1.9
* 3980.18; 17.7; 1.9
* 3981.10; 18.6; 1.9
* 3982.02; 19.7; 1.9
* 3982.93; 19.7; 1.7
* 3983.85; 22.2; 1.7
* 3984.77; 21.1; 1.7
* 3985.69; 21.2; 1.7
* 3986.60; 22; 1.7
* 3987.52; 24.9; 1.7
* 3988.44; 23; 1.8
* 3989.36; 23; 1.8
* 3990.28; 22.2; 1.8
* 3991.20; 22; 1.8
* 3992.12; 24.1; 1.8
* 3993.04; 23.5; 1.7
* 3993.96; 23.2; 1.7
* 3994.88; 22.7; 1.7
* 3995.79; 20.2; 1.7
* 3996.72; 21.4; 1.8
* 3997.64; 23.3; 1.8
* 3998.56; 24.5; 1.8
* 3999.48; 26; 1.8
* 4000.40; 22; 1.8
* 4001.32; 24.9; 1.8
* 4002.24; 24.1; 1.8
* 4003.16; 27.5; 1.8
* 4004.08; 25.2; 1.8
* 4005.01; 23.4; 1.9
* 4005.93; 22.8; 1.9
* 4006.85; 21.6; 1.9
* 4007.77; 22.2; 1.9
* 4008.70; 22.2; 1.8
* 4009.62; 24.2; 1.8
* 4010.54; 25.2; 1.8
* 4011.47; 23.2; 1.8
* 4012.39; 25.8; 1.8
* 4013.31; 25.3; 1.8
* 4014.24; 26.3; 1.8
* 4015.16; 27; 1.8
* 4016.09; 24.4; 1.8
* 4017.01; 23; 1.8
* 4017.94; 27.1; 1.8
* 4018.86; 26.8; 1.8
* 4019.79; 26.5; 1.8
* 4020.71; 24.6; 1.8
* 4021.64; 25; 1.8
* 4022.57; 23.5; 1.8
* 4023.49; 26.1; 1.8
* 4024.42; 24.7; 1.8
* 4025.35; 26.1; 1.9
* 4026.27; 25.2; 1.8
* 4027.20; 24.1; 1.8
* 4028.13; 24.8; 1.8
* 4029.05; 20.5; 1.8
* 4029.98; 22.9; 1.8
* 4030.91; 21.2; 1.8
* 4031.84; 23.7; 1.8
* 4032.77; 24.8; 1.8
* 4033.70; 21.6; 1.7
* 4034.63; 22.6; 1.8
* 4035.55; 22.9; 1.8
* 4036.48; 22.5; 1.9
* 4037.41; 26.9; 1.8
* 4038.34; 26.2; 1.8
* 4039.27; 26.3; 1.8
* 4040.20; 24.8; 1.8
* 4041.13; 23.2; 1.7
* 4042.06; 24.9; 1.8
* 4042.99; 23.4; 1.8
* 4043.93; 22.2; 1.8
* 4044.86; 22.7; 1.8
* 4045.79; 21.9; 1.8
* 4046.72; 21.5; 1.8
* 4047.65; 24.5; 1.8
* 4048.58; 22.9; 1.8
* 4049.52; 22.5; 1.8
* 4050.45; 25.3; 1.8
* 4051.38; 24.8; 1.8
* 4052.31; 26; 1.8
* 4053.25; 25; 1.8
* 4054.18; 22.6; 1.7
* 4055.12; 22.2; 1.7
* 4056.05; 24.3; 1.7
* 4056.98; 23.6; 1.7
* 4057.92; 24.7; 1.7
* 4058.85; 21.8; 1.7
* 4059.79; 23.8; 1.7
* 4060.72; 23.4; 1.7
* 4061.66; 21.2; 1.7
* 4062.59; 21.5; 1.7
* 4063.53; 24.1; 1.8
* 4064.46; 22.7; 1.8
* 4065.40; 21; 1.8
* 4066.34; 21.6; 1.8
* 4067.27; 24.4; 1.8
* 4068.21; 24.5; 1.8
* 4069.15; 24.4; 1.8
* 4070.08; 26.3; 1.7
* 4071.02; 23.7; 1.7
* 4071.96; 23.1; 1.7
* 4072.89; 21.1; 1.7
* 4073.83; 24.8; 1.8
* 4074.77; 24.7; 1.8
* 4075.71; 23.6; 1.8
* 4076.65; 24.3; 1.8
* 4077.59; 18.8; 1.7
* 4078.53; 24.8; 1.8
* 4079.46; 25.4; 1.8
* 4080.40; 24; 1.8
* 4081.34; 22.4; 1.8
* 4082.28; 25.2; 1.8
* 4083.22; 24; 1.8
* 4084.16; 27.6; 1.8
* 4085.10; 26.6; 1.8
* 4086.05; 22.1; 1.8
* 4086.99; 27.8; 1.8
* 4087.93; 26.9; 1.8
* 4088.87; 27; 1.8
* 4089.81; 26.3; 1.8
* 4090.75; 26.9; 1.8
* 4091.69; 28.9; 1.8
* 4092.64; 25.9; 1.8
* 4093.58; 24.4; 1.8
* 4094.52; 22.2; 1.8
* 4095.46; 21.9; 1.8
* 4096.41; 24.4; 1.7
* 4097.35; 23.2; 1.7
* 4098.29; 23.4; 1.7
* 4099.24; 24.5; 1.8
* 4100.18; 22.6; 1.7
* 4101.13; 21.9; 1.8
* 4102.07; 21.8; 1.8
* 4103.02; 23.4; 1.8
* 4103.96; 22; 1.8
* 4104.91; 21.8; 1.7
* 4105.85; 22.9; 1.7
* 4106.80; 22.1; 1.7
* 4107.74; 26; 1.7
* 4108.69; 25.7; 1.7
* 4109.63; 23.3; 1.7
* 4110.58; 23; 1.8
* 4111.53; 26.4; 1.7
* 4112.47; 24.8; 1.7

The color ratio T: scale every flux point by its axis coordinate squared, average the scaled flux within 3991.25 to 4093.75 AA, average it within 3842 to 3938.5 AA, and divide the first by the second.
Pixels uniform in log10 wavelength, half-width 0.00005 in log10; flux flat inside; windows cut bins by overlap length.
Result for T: 2.0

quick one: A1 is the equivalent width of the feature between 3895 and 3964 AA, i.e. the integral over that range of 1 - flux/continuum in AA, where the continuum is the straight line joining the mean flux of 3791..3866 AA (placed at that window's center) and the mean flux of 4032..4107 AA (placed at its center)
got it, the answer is 9.8 AA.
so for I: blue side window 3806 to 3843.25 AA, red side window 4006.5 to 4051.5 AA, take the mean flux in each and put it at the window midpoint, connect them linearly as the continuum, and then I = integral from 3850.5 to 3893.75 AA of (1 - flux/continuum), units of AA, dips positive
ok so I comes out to 4.9 AA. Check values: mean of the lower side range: 10.7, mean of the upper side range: 24.1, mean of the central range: 12.3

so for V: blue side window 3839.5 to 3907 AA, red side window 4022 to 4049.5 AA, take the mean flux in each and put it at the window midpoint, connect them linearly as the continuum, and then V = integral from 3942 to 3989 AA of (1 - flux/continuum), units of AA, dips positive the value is 9.94 AA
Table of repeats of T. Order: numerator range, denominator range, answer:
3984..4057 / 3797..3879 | 2.29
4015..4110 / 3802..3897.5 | 2.25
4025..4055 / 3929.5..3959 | 1.93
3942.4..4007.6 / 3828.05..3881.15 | 1.68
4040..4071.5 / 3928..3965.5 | 1.99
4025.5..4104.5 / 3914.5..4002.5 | 1.64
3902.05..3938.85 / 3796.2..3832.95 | 1.22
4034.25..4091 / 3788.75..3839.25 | 2.37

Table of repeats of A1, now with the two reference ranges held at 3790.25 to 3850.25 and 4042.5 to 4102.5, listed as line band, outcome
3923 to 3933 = 3.47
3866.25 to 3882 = 2.06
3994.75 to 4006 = -1.89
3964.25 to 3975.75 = 5.55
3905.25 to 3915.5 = -0.73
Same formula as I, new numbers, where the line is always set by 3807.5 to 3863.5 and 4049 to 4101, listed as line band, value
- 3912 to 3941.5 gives 6.52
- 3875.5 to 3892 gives 0.64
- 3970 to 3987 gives 2.03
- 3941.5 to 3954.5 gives 1.23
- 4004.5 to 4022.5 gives -3.35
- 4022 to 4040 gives -2.00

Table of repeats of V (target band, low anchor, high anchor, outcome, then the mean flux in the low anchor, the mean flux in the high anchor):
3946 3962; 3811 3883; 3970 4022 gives 2.10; 11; 21.6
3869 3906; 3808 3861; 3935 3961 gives -4.79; 10.9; 14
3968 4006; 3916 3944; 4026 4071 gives -4.49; 11.6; 23.5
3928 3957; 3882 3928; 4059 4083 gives 8.07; 15.3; 23.4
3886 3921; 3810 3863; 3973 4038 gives -1.27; 10.7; 22.7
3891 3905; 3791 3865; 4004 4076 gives -0.60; 11.5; 23.9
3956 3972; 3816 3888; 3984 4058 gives 6.93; 10.9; 23.8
